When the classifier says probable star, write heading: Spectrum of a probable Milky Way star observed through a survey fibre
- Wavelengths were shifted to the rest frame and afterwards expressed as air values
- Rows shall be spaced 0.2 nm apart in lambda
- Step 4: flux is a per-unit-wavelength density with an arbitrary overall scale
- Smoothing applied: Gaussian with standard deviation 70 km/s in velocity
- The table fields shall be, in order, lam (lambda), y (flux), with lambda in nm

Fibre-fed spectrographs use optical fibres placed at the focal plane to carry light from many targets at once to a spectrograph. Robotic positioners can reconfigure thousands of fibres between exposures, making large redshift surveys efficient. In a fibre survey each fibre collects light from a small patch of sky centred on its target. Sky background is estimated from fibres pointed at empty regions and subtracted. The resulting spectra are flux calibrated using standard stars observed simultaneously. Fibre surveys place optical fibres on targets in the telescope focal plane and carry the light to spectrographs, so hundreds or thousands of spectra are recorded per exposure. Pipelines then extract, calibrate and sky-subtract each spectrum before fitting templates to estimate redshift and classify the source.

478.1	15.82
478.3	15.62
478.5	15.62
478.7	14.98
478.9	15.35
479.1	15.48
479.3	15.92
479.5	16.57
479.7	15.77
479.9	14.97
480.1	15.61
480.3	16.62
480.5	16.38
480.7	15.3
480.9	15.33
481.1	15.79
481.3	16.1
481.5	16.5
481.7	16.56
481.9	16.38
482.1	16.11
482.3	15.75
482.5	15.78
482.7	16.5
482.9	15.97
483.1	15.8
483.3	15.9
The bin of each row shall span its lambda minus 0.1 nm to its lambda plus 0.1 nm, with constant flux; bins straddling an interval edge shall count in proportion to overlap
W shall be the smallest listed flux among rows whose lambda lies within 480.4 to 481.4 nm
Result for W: 15.3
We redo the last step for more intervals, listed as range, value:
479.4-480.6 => 14.97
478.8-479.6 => 15.35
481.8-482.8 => 15.75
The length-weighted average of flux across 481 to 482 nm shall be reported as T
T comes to 16.3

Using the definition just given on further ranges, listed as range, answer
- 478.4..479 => 15.3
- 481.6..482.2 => 16.3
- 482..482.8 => 16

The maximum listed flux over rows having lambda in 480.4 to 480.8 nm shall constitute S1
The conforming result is 16.38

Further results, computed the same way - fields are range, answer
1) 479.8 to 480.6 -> 16.62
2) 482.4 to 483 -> 16.5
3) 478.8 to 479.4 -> 15.92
